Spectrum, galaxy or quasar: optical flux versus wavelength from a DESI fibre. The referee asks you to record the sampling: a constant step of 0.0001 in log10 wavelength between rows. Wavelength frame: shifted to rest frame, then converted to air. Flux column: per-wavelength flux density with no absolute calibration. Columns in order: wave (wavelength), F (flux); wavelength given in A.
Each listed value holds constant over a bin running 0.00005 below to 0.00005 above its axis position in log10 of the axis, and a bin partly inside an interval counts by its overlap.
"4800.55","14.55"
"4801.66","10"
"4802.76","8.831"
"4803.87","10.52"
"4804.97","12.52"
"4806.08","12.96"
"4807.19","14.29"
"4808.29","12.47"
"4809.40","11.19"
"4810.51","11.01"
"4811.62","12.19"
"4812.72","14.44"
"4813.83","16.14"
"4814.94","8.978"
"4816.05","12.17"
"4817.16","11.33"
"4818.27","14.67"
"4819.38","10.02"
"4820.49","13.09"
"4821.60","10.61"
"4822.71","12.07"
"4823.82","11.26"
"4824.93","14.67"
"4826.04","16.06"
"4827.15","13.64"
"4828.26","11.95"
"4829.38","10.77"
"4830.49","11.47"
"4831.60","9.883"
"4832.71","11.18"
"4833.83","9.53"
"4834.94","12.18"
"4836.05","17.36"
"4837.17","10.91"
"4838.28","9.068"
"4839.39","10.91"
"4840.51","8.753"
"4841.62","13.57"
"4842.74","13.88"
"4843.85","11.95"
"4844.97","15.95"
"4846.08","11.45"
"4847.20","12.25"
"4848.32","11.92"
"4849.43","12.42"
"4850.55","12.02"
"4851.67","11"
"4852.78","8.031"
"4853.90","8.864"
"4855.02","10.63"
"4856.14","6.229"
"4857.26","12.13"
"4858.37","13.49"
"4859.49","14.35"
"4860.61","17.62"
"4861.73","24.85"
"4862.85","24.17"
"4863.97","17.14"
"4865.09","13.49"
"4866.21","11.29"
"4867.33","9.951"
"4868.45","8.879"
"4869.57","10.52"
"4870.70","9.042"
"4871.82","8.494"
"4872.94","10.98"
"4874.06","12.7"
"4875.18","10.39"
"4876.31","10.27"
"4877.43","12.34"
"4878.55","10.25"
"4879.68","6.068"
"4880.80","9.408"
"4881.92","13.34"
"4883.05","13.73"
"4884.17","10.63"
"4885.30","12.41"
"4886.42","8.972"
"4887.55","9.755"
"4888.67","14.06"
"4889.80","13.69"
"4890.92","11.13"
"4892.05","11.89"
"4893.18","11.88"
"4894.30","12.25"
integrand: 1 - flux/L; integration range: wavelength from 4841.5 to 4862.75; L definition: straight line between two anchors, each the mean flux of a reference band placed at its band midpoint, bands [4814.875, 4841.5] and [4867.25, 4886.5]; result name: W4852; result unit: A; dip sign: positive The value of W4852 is -3.5 A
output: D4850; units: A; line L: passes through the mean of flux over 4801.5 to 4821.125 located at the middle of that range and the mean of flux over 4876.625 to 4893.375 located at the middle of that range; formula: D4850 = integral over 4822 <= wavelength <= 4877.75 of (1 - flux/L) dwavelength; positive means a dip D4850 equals -2.9 A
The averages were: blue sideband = 12.1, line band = 12.3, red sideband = 11.3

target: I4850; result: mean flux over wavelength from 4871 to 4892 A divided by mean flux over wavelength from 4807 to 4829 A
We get 0.9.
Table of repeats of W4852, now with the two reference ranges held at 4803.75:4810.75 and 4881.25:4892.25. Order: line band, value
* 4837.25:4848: 0.2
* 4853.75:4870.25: -2.2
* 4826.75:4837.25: 0.2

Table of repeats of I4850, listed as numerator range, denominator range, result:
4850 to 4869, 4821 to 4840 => 1.10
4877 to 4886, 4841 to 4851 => 0.86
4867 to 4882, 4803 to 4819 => 0.81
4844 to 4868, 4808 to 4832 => 1.08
